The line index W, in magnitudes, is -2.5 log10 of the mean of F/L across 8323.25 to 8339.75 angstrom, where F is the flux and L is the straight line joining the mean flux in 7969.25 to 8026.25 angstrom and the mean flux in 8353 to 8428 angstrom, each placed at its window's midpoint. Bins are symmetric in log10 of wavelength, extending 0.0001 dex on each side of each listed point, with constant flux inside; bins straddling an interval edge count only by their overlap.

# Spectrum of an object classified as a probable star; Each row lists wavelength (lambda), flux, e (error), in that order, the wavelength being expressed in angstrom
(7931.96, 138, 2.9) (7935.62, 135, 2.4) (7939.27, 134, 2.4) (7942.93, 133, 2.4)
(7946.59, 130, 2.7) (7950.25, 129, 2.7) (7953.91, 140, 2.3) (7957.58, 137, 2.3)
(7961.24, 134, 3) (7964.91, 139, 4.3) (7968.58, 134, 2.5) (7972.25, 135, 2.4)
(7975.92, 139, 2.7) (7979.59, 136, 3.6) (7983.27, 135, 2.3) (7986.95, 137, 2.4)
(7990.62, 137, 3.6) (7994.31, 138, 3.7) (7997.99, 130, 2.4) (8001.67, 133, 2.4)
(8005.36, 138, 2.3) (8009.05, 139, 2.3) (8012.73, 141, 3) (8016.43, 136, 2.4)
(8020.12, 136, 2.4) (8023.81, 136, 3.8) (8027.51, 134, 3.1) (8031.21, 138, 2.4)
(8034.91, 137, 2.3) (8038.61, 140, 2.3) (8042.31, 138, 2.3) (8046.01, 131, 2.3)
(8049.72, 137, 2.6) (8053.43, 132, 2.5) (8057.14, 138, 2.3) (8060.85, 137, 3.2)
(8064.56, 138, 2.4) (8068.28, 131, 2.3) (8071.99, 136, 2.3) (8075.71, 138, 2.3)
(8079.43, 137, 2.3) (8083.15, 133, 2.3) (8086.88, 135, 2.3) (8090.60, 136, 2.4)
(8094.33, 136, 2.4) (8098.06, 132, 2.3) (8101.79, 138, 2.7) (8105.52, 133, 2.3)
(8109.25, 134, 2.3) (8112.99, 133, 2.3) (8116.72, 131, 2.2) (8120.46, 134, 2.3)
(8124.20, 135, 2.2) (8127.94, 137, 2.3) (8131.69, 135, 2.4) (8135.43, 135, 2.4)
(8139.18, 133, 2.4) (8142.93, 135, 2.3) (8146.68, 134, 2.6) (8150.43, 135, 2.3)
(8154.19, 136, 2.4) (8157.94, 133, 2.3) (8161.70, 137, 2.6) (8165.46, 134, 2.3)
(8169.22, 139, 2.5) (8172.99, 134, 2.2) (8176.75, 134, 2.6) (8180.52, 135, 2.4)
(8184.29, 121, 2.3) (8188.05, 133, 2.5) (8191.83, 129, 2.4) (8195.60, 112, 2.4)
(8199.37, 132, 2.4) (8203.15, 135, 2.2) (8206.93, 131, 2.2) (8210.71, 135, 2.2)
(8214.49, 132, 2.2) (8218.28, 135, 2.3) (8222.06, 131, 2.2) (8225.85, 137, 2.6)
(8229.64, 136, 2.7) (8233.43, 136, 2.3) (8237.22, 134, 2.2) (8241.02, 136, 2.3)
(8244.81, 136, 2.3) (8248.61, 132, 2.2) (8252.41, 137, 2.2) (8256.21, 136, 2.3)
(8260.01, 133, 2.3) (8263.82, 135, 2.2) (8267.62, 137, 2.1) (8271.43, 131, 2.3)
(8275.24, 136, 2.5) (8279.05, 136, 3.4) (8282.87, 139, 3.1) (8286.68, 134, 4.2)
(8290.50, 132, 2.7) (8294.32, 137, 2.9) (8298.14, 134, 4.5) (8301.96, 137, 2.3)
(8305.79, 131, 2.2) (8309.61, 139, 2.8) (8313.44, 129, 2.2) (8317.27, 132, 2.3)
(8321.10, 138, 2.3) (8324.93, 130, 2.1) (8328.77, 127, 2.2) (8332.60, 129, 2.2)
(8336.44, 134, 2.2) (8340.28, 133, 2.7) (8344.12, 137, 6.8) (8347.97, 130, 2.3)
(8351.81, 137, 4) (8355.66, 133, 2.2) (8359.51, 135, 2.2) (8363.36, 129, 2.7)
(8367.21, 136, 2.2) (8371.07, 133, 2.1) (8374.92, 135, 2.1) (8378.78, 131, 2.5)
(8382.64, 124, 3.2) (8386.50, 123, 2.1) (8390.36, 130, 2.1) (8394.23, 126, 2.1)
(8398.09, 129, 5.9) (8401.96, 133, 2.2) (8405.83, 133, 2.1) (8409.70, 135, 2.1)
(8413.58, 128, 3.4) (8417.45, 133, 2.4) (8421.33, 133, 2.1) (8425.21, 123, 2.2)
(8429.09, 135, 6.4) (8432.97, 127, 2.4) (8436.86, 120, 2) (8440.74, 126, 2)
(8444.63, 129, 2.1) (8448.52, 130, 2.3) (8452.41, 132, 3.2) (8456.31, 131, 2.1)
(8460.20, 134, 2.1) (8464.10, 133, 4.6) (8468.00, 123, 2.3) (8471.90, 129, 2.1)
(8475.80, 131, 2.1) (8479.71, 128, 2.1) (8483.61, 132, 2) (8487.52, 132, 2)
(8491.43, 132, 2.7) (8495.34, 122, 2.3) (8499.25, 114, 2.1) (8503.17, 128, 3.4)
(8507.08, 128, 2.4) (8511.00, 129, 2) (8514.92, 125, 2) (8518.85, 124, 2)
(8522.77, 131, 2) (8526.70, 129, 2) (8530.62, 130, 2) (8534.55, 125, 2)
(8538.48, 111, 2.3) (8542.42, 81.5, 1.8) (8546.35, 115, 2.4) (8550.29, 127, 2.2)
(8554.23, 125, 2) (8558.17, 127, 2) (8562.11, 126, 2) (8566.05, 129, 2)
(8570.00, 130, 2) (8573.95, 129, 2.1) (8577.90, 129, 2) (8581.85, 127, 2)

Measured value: 0.01 mag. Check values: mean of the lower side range 136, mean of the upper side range 131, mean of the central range 130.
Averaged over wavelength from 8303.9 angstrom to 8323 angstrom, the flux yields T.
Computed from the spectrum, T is 134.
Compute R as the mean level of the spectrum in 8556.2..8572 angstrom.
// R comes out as 128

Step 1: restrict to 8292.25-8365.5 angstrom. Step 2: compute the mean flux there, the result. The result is 133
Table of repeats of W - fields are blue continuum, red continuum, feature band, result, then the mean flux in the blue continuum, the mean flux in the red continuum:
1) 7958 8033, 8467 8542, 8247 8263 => -0.03 mag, 136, 126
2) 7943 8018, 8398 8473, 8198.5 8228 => -0.01 mag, 136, 130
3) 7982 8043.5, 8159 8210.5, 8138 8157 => -0.02 mag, 137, 131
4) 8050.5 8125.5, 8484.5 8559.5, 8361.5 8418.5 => -0.03 mag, 135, 123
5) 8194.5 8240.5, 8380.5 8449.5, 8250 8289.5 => -0.03 mag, 133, 129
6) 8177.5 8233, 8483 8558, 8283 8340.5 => -0.04 mag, 131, 123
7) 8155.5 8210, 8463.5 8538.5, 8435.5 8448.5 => 0.02 mag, 131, 127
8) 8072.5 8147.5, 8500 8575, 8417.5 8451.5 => -0.02 mag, 135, 123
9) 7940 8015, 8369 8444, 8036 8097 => -0.01 mag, 136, 129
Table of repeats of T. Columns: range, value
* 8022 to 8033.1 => 136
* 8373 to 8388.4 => 128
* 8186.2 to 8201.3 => 126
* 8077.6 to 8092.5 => 135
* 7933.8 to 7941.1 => 135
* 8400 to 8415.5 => 132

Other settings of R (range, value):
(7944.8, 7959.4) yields 134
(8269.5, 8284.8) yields 135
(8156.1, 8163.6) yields 135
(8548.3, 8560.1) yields 126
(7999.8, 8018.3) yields 137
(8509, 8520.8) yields 126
